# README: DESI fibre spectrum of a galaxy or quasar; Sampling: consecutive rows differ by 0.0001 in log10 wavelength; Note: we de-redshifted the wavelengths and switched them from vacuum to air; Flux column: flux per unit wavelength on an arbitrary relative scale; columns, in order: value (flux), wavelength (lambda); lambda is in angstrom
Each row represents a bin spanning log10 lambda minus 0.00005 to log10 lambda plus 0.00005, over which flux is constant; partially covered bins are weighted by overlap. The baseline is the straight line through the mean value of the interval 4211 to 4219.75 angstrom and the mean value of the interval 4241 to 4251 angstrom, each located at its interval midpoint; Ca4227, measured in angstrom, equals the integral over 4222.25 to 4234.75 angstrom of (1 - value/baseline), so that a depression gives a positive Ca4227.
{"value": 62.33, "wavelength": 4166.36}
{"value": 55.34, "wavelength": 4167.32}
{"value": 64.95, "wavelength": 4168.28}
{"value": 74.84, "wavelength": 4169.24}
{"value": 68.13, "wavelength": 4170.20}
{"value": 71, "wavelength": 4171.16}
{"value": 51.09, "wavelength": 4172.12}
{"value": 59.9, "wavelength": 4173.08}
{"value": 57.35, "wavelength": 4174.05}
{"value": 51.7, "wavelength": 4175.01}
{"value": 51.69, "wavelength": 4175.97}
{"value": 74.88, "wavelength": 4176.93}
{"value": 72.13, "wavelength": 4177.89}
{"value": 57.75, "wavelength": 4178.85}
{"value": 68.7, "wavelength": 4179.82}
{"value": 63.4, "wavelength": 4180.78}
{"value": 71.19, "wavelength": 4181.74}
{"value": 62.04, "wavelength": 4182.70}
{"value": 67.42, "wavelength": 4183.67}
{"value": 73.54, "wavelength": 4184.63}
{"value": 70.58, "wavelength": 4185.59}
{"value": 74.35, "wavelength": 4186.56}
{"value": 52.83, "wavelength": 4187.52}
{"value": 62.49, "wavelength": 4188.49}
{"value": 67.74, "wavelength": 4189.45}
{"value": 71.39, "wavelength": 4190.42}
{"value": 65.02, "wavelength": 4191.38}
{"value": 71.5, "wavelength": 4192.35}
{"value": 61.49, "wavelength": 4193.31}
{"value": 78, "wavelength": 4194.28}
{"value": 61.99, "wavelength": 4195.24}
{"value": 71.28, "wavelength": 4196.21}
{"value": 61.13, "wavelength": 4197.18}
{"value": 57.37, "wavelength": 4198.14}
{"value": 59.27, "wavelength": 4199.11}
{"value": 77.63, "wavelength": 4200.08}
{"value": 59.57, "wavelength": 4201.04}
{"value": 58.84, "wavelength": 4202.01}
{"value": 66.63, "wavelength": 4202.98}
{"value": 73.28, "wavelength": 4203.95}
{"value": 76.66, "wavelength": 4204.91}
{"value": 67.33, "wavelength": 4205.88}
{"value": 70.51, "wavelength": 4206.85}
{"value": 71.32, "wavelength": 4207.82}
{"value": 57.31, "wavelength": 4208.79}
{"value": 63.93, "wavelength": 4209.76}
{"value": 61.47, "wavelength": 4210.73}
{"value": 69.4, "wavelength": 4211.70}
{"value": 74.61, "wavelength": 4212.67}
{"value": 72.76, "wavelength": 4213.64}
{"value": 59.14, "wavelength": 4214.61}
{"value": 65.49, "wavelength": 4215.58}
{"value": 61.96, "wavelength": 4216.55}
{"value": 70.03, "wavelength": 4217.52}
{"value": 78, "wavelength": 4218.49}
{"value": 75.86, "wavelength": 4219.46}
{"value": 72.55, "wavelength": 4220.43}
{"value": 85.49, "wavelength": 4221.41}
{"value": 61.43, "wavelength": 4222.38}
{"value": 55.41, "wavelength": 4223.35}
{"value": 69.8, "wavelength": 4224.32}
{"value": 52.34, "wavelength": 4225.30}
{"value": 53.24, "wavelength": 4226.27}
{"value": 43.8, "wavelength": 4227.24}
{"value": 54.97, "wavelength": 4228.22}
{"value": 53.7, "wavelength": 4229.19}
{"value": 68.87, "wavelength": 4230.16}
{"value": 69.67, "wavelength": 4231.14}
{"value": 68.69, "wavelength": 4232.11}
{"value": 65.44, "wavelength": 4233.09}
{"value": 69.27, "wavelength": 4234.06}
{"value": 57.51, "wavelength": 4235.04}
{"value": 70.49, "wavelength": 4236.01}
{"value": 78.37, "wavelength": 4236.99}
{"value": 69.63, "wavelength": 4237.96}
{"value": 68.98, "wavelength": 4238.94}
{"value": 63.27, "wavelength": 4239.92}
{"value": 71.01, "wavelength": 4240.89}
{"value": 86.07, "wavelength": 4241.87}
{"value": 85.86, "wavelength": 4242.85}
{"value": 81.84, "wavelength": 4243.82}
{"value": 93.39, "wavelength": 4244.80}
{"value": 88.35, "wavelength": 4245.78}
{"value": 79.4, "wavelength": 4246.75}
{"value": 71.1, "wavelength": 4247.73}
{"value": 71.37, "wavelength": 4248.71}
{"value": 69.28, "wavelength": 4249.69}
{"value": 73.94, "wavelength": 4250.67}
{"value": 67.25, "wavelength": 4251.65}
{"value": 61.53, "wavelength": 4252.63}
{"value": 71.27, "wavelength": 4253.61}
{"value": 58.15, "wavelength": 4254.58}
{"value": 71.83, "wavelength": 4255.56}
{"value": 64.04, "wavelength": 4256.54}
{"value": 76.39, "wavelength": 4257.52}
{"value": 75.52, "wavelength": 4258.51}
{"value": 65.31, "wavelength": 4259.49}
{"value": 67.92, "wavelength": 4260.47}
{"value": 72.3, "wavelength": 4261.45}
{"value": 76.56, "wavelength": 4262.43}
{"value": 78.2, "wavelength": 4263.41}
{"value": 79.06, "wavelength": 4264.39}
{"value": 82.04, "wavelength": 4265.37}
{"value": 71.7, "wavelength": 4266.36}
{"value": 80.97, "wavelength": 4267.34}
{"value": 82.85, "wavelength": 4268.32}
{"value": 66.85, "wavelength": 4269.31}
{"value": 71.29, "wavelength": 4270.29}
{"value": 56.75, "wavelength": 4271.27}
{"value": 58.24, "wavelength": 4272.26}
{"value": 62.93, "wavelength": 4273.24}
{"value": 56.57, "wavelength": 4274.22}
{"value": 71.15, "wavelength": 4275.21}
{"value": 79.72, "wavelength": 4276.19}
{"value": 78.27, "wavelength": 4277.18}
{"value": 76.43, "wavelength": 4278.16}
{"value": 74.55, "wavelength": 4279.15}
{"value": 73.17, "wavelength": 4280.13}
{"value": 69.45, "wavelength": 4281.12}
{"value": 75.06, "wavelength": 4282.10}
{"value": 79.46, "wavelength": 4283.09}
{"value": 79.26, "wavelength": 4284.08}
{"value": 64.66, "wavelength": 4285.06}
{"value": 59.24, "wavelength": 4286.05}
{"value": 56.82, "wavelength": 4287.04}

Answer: 2.3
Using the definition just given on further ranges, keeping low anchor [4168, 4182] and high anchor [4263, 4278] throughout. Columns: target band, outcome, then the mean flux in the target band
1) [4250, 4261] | 0.3 angstrom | 68.5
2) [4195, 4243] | 0.6 angstrom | 66.7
